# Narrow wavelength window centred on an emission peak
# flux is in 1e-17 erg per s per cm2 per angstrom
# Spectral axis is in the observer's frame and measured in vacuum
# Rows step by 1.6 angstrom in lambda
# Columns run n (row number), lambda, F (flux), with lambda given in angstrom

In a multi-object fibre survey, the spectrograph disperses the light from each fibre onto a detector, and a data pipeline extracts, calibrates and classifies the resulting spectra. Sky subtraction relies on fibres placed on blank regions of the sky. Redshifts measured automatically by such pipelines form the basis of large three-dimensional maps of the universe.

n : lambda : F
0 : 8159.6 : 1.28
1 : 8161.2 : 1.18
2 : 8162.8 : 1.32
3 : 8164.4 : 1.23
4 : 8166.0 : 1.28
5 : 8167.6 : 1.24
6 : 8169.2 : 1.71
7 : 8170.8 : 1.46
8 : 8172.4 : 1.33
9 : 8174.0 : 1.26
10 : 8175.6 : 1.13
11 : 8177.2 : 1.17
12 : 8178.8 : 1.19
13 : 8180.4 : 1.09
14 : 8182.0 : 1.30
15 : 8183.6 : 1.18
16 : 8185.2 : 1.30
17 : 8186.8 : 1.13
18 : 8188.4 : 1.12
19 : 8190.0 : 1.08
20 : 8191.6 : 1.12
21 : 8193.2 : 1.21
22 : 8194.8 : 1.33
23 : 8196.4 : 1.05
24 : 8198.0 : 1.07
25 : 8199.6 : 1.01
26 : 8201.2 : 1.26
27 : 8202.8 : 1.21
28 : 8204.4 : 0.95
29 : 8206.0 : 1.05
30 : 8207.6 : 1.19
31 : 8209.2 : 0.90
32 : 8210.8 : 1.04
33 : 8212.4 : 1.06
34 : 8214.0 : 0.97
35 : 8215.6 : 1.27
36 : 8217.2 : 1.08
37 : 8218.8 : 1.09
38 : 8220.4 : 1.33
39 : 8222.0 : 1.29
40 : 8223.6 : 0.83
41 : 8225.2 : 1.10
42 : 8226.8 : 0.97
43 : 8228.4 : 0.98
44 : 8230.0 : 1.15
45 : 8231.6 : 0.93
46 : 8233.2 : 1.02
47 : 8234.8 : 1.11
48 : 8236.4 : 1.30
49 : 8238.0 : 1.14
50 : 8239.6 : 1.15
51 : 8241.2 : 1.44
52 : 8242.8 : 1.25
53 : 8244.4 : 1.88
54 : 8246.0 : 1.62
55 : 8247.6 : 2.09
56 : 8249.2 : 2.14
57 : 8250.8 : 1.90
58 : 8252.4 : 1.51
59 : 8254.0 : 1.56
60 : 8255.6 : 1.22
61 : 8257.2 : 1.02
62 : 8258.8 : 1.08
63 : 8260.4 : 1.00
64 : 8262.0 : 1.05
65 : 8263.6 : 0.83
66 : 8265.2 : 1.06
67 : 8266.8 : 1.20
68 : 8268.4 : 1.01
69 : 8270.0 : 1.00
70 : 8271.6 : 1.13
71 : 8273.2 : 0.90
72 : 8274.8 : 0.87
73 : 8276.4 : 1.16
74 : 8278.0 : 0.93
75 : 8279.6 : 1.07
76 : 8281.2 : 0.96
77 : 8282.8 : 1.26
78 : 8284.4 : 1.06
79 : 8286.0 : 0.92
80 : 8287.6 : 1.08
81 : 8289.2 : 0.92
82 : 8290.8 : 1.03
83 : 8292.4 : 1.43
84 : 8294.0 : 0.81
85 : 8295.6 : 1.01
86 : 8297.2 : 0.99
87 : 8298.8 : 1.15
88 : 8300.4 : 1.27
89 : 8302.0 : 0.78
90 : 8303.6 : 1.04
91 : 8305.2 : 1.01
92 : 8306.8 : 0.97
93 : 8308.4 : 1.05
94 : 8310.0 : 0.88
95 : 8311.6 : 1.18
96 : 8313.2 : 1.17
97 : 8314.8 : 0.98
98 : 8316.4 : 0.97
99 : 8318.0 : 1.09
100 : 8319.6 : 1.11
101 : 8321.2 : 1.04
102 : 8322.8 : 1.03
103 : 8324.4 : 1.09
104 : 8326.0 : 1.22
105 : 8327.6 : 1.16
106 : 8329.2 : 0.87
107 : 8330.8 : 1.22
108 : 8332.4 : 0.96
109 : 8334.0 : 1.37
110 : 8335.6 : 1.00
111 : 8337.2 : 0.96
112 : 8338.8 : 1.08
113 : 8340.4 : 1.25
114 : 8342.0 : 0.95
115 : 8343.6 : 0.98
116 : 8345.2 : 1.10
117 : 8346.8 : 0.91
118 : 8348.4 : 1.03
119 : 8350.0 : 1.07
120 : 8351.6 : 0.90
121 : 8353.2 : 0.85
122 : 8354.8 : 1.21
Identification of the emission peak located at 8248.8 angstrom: [O III]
